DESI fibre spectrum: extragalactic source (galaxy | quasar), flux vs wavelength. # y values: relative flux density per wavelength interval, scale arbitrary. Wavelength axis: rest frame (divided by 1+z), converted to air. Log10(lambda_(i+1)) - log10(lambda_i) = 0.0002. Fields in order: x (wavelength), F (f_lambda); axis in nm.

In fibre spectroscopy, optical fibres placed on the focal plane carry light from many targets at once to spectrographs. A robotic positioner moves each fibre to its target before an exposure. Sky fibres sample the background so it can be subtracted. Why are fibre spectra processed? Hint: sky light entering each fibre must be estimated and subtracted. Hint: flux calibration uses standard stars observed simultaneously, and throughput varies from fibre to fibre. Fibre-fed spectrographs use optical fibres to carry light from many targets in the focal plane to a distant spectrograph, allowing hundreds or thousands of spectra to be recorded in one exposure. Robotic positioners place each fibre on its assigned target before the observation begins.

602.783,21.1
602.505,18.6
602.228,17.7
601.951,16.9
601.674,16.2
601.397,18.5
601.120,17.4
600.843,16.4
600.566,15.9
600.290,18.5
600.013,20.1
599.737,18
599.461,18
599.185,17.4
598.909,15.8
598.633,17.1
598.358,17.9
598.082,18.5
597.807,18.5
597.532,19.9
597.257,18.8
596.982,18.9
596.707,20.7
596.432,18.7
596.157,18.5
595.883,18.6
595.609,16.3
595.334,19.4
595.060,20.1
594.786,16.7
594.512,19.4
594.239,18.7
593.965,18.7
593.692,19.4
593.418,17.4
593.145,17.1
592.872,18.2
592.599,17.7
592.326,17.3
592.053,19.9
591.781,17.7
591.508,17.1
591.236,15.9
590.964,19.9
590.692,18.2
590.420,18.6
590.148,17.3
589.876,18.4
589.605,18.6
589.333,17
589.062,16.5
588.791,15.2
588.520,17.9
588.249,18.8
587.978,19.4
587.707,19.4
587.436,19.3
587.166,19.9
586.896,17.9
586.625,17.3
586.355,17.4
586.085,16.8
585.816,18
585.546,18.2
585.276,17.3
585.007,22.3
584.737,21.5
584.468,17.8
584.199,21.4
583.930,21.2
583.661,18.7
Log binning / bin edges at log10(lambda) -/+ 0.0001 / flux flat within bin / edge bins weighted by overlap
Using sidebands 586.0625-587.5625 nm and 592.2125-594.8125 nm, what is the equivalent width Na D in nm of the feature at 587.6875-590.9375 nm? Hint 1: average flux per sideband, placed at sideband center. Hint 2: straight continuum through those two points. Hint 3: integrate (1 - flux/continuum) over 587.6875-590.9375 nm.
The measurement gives 0.04 nm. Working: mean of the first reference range 18.2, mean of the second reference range 18.1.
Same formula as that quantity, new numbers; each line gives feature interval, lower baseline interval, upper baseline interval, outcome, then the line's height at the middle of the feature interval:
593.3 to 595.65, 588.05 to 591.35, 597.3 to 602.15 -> -0.108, 17.7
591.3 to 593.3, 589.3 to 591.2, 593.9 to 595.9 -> 0.060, 18.3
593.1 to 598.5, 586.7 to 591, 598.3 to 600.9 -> -0.262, 17.8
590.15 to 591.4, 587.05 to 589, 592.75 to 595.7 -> 0.025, 18.4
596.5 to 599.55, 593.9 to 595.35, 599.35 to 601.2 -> -0.025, 18.2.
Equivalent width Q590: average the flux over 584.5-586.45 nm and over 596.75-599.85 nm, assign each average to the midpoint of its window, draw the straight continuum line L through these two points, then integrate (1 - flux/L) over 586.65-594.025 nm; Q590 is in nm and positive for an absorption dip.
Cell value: 0.179 nm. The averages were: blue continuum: 18.8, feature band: 18.1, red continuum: 18.2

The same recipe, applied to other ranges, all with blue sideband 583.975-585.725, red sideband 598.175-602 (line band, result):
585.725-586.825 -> 0.12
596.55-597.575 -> -0.09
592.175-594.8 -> 0.05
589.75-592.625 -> 0.12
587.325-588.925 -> 0.08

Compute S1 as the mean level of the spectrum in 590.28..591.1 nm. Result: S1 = 18.9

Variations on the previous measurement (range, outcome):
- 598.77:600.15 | 17.9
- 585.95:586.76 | 17.2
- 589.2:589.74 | 17.8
